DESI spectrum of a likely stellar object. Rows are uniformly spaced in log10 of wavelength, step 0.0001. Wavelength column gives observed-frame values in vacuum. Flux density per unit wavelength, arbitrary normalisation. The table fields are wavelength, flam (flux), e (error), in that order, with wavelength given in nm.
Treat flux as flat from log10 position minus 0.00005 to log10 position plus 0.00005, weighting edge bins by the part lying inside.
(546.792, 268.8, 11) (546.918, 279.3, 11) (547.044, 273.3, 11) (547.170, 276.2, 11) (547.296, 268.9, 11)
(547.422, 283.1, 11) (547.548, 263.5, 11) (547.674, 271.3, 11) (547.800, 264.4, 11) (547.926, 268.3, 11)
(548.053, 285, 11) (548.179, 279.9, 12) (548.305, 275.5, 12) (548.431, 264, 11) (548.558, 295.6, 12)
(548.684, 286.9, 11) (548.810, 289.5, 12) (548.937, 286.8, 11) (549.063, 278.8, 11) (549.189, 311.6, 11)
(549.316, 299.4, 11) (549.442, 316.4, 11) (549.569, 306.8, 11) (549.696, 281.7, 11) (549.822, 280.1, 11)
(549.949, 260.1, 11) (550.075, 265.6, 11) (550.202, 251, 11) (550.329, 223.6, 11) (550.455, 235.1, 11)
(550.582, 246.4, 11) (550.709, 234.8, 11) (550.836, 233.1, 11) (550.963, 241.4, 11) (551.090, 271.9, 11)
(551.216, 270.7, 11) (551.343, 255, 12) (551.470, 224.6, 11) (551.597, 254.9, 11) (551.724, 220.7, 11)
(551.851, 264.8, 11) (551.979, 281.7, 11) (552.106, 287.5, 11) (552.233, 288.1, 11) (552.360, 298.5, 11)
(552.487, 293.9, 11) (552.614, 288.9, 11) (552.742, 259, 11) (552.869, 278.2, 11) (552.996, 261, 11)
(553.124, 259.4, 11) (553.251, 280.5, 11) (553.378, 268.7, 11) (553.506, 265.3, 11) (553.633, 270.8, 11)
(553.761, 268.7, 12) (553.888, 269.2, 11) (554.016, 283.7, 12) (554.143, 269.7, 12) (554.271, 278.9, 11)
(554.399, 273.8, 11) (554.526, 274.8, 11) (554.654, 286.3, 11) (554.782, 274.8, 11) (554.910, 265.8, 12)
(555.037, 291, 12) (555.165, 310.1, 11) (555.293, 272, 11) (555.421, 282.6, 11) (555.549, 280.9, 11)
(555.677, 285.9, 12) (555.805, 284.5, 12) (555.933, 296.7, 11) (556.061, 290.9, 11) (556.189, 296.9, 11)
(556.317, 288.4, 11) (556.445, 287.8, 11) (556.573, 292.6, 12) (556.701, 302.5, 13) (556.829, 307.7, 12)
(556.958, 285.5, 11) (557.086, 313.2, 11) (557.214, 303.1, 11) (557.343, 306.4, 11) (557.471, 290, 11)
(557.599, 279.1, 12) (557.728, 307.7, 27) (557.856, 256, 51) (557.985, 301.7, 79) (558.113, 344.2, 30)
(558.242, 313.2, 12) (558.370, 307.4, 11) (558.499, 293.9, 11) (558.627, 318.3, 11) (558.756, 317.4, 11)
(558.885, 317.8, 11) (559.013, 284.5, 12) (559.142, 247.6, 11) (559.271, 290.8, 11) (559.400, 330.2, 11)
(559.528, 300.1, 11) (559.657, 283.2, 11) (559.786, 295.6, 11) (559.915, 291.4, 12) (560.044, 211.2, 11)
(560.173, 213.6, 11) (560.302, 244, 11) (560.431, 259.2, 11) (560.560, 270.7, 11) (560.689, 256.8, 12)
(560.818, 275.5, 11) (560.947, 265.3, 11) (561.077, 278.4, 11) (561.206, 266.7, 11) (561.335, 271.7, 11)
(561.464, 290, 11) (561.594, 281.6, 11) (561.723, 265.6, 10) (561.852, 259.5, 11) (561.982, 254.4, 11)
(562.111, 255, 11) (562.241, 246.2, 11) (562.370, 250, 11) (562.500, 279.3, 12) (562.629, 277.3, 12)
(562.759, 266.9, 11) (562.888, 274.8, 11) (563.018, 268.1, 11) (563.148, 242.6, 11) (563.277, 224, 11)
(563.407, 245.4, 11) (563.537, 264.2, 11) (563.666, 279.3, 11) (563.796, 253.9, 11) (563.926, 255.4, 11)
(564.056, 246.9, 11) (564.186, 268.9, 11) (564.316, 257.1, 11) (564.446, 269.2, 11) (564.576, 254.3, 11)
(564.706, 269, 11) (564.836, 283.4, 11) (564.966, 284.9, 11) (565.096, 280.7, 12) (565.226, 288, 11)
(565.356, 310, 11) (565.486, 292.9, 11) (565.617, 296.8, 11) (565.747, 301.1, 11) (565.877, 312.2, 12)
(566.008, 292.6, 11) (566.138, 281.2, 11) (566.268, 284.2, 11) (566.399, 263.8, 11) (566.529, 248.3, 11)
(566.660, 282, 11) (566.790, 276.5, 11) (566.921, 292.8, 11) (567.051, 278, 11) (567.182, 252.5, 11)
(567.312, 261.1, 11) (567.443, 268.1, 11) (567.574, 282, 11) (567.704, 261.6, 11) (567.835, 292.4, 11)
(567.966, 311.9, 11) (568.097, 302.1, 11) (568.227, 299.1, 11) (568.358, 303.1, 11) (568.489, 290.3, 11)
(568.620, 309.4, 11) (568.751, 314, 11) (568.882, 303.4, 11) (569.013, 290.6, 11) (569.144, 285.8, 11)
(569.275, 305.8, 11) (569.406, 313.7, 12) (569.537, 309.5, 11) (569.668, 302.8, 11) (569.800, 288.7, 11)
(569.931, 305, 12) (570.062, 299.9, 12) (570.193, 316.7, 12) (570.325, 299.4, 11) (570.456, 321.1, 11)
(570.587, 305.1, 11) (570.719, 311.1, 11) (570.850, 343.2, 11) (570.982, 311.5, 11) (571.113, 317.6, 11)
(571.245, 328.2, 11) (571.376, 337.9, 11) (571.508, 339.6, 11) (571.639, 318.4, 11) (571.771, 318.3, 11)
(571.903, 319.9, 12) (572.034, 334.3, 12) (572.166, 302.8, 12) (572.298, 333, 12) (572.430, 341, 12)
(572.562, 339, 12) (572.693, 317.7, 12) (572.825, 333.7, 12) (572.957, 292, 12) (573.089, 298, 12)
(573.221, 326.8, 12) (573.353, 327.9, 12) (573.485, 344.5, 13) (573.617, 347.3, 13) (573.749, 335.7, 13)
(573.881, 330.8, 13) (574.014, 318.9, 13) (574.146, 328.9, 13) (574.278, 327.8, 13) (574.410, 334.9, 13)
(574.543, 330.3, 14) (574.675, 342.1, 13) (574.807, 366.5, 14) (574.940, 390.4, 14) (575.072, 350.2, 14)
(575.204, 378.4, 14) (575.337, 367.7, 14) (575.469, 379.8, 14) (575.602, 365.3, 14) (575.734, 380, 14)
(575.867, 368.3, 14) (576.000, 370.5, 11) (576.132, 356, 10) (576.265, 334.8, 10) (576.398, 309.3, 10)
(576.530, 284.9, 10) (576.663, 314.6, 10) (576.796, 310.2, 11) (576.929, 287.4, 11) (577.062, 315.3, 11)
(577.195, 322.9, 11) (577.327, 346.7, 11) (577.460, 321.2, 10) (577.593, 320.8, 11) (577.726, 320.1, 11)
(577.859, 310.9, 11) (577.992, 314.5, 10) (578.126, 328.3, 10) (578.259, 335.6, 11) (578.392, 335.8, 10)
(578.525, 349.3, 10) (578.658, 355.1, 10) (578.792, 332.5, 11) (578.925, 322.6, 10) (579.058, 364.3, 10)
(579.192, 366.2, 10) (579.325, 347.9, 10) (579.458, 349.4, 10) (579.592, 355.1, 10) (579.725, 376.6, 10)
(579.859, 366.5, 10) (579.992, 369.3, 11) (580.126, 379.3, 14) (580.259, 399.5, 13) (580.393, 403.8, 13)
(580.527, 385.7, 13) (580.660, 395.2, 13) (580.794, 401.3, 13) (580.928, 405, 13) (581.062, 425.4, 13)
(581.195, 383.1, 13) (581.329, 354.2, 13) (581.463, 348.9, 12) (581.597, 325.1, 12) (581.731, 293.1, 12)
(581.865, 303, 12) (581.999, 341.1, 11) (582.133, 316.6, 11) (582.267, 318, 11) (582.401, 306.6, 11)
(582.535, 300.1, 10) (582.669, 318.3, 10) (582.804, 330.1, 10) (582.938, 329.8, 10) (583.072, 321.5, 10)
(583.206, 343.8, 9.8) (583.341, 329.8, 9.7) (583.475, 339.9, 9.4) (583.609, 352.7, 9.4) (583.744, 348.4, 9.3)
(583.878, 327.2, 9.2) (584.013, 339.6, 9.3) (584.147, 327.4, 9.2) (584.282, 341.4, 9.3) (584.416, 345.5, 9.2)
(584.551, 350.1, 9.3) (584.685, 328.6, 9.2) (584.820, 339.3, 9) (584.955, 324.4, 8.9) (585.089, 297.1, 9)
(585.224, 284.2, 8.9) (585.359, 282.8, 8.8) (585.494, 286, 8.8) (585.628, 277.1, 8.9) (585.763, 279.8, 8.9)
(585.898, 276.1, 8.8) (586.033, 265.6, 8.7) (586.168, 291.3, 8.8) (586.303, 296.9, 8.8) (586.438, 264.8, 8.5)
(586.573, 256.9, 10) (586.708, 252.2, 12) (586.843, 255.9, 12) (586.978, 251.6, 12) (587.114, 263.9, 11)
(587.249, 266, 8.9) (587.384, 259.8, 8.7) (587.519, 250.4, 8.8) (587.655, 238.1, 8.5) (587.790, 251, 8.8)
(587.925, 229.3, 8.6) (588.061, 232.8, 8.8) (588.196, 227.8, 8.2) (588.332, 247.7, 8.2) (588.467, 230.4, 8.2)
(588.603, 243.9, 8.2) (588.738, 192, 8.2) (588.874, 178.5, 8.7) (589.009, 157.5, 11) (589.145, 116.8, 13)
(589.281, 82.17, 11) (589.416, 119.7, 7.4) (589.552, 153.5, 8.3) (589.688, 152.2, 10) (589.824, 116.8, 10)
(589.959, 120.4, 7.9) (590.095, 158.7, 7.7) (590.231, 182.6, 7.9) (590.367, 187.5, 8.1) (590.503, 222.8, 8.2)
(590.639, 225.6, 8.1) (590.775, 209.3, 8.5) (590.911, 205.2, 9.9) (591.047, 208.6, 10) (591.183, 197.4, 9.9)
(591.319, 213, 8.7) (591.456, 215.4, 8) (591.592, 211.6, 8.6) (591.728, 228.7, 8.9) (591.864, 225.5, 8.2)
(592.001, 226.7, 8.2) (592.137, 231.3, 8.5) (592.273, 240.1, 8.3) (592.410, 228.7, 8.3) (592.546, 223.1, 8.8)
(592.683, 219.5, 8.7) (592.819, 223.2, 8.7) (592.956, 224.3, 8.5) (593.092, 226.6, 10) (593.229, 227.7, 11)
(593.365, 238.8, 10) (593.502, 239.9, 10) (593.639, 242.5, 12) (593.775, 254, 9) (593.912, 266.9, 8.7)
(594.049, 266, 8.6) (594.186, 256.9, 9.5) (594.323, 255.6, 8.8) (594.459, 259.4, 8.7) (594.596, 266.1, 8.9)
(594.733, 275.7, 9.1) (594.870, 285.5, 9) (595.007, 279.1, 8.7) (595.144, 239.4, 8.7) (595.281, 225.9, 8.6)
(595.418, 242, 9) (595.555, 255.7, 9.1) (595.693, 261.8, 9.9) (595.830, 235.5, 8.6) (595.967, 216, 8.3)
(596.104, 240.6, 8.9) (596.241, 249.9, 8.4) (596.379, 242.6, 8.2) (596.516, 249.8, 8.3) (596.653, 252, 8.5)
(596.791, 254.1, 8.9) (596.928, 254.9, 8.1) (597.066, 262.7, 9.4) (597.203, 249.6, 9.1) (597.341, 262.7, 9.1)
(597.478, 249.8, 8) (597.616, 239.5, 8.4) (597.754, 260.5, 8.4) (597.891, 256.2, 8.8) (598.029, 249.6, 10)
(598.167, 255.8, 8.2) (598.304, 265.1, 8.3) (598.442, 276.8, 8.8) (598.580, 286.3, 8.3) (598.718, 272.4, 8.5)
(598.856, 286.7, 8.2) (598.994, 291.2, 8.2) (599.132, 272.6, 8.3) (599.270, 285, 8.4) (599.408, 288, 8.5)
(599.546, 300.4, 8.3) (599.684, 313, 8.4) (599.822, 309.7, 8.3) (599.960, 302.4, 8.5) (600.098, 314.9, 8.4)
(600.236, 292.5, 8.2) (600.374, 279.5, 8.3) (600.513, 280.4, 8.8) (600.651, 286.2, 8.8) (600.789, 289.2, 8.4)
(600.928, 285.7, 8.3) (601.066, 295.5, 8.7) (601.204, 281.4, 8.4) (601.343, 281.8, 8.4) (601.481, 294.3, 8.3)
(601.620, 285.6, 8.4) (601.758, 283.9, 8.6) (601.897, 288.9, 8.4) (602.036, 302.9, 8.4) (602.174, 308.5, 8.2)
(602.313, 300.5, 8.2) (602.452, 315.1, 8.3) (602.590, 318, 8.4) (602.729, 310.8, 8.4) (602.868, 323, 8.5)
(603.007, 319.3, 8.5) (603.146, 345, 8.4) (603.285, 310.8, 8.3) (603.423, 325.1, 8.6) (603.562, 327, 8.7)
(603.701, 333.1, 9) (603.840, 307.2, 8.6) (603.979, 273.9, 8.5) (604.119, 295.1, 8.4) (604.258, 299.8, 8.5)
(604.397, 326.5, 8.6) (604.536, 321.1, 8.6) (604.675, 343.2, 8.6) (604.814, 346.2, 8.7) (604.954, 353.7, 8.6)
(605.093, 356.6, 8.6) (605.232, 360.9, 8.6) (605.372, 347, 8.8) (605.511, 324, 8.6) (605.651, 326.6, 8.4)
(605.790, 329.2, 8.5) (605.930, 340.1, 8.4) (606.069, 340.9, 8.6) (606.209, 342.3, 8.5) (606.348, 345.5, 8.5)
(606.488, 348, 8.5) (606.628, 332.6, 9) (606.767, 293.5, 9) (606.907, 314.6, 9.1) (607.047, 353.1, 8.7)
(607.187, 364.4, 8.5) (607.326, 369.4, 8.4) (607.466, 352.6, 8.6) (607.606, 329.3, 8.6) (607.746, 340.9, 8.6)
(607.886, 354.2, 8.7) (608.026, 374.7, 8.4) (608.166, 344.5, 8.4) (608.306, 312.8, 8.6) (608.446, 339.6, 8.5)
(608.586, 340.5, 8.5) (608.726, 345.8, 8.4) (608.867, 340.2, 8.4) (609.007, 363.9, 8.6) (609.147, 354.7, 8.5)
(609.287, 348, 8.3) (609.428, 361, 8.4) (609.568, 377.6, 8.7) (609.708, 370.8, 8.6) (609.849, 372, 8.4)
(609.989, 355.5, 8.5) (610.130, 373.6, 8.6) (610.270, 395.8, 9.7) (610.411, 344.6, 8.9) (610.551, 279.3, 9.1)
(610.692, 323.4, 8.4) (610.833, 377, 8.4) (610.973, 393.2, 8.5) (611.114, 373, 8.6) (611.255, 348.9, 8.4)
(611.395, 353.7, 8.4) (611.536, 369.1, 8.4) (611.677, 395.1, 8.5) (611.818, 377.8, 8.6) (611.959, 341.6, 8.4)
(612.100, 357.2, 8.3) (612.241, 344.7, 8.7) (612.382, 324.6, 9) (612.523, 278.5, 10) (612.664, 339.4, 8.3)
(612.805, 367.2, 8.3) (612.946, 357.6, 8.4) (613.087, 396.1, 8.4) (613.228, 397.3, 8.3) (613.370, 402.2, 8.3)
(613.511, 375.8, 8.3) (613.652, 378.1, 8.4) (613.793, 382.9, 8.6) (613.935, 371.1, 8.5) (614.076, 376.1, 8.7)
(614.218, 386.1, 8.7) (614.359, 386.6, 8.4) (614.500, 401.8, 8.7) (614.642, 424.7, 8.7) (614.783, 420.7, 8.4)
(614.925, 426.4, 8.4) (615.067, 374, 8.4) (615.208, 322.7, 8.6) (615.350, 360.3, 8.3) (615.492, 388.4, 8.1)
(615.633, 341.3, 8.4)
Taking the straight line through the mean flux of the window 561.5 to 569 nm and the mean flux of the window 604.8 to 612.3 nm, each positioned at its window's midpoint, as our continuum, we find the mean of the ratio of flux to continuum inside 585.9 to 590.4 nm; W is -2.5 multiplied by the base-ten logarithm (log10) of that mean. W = 0.424 mag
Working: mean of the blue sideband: 276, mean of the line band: 213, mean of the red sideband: 350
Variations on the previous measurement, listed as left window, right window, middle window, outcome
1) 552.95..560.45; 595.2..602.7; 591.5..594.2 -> 0.177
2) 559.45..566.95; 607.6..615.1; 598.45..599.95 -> 0.172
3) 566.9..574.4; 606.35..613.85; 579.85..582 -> -0.151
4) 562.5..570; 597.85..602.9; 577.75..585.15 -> -0.208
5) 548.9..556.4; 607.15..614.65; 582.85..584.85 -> -0.058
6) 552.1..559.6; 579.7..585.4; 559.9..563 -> 0.147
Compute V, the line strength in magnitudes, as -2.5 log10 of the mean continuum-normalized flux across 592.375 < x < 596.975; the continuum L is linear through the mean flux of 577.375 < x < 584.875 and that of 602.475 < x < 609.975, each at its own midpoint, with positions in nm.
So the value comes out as 0.352 mag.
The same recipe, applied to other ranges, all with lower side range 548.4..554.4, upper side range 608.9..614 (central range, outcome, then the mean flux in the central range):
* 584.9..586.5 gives 0.133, 285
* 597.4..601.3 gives 0.218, 281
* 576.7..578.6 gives -0.043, 323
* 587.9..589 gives 0.434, 219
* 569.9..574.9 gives -0.080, 325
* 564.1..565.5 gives 0.052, 277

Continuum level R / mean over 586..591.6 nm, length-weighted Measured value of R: 212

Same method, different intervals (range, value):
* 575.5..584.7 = 343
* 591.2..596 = 241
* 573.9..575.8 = 354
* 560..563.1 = 262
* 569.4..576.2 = 332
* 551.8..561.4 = 283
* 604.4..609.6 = 344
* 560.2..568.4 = 272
